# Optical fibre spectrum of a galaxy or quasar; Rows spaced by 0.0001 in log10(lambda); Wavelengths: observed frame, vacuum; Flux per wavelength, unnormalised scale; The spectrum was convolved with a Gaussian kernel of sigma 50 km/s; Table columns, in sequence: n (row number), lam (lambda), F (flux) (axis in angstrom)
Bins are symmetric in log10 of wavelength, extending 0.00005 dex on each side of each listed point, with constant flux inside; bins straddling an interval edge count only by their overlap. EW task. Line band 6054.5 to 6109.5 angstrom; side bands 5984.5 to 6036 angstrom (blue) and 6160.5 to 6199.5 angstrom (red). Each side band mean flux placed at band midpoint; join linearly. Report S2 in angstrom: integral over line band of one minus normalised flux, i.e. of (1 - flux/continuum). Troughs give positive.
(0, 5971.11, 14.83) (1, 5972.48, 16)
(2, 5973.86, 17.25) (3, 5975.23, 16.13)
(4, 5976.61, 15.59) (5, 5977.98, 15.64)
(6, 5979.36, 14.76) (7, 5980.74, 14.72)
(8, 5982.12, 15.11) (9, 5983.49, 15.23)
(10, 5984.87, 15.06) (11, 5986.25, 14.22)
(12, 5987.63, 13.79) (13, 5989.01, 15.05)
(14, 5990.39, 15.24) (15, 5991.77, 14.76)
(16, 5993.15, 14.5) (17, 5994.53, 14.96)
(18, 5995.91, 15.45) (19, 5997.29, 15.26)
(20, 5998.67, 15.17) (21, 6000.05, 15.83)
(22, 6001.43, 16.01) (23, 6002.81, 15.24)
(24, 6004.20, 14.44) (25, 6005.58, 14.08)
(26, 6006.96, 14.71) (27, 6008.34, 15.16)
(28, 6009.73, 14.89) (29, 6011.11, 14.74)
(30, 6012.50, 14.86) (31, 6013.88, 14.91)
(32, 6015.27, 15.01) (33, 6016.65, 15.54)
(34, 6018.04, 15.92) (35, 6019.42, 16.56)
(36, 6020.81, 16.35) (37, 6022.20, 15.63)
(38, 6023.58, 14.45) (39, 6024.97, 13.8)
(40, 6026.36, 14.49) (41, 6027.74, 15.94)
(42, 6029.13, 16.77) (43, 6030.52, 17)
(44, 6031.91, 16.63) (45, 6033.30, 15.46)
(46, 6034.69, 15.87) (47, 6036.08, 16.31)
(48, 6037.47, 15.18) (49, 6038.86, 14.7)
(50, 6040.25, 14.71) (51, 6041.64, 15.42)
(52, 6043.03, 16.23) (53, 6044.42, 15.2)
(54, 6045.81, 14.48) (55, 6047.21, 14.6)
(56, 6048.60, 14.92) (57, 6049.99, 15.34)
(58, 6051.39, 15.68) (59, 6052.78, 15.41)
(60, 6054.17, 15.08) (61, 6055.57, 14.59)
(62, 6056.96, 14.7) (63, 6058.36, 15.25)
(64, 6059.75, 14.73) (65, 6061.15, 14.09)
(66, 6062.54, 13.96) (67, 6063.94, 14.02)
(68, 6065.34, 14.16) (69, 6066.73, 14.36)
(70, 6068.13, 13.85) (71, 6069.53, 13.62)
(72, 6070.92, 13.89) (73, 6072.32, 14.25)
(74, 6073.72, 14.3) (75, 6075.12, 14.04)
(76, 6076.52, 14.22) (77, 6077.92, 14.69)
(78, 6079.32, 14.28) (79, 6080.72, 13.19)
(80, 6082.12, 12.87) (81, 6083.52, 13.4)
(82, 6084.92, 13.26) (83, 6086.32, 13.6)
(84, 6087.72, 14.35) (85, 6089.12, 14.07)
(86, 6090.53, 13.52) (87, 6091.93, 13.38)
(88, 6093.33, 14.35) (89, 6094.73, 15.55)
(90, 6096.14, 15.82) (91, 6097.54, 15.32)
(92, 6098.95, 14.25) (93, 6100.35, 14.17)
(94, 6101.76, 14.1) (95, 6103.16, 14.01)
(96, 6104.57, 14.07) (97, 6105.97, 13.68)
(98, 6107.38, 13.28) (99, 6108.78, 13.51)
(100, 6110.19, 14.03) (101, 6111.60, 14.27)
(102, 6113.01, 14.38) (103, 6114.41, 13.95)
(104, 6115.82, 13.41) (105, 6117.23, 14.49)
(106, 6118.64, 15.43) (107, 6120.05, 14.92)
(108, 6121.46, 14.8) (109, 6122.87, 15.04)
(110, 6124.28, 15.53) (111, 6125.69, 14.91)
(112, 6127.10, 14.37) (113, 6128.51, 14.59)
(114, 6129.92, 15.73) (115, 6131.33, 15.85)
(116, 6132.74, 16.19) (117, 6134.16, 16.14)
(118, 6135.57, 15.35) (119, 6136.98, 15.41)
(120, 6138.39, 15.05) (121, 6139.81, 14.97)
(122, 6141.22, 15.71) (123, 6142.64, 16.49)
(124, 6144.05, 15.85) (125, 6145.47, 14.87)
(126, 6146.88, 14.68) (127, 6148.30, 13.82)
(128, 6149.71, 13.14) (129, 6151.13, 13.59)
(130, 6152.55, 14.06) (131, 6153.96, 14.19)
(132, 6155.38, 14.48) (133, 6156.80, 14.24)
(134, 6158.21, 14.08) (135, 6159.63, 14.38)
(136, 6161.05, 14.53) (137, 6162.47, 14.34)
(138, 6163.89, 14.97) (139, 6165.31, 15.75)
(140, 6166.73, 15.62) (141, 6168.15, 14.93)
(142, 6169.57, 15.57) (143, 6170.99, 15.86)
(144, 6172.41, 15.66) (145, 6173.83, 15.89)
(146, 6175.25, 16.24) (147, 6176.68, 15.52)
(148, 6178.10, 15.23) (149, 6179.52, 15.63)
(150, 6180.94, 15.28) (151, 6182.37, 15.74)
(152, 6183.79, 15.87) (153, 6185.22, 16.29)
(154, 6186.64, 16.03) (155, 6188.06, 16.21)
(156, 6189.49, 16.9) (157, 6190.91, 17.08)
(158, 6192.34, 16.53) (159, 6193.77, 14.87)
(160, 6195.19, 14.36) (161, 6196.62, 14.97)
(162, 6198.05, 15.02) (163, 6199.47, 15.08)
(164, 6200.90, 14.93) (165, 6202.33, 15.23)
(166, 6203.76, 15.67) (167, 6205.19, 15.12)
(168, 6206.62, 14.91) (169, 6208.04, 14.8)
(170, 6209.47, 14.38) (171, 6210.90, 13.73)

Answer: 4.5 angstrom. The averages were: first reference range 15.3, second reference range 15.6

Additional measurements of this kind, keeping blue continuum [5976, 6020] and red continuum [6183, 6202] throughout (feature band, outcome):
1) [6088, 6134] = 2.64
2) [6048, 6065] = 0.51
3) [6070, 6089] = 1.81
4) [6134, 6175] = 1.64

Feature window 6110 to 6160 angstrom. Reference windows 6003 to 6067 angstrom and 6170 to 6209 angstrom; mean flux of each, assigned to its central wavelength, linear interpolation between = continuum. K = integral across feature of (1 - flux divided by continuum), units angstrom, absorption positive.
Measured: 2.04 angstrom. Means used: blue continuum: 15.1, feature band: 14.8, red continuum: 15.6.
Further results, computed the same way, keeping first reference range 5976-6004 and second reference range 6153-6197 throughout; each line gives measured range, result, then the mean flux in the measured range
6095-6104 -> 0.36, 14.6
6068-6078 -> 0.74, 14.1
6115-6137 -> 0.27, 15.1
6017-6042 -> -0.81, 15.6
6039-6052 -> 0.01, 15.1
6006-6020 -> -0.08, 15.2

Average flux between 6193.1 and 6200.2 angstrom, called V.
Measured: 14.9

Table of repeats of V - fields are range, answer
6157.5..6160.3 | 14.3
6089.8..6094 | 13.7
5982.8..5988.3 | 14.6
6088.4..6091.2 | 13.8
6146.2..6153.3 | 13.9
